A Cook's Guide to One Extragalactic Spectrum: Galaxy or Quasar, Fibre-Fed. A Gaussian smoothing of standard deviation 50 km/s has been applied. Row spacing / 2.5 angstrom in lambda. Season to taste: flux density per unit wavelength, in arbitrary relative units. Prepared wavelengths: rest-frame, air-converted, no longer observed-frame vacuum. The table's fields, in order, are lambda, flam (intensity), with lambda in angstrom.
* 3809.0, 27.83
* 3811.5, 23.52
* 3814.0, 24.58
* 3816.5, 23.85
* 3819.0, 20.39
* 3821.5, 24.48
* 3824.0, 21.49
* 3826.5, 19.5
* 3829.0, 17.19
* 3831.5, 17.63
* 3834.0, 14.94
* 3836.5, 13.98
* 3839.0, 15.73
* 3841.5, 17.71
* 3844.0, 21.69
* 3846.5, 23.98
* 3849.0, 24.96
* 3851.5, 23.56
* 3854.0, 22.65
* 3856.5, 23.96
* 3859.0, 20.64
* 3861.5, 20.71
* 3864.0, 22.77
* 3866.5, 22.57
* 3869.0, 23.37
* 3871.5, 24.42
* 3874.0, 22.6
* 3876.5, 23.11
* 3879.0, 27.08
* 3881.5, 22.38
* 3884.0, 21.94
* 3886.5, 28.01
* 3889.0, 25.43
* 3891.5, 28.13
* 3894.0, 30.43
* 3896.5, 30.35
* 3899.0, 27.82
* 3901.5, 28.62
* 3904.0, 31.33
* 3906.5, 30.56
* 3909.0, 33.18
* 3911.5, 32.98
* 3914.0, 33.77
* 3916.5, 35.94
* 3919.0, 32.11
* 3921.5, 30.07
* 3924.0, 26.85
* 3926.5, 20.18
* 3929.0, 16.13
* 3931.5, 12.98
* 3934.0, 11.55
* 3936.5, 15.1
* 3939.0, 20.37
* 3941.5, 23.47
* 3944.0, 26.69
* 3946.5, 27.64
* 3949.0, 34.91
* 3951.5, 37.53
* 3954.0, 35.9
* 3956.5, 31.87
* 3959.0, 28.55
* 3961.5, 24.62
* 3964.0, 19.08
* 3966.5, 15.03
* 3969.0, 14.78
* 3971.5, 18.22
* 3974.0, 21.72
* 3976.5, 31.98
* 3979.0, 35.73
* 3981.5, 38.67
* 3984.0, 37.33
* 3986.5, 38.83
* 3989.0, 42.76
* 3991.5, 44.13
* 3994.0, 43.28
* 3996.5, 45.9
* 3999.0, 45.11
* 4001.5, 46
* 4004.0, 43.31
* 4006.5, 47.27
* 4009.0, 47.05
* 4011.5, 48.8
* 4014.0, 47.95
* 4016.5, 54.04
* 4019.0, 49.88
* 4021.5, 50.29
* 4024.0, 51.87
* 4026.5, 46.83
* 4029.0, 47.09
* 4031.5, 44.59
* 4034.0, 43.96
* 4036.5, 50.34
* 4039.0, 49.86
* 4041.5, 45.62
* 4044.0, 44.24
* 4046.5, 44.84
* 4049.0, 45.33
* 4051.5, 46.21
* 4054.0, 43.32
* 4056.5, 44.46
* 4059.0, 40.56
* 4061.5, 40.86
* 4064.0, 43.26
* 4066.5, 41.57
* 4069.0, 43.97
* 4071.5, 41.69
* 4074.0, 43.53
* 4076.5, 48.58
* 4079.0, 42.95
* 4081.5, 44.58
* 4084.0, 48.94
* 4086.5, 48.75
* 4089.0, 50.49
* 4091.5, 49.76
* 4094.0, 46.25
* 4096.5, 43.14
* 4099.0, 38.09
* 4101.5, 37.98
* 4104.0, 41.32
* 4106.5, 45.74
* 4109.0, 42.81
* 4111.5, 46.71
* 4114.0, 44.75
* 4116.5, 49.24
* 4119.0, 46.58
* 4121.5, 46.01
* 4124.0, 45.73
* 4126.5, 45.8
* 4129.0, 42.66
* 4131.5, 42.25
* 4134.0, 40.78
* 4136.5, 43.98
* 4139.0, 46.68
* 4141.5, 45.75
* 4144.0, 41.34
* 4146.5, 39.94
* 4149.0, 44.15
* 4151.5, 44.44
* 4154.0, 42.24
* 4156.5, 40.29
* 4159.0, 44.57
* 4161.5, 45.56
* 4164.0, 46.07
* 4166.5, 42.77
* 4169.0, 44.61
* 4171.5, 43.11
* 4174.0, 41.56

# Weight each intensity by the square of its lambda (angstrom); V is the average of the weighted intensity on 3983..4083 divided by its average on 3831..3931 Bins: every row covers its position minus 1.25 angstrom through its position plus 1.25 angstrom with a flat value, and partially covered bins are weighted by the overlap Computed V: 1.97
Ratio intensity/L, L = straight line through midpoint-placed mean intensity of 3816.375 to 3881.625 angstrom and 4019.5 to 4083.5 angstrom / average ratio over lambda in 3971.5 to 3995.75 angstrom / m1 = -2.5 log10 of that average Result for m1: 0.03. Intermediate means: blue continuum 21.3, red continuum 45.3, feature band 36.4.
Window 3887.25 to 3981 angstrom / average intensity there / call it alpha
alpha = 26.6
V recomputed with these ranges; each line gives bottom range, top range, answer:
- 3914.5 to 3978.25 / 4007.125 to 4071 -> 1.96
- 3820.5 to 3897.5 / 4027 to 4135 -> 2.23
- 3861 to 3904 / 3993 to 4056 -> 1.97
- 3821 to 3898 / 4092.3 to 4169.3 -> 2.23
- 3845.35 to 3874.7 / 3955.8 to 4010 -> 1.60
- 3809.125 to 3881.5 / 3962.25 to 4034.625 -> 2.00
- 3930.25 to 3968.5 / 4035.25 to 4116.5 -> 1.97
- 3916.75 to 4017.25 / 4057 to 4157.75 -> 1.47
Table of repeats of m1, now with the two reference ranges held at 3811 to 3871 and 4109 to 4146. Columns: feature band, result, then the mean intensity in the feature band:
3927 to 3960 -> 0.203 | 24.7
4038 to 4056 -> -0.195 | 45.5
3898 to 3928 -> -0.122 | 30.2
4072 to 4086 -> -0.125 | 45.7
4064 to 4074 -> -0.073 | 42.7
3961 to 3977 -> 0.495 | 20.1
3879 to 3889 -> 0.000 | 24.6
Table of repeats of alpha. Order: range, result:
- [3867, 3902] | 25.8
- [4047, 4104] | 44.2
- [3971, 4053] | 43.8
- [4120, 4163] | 43.7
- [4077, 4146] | 44.8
